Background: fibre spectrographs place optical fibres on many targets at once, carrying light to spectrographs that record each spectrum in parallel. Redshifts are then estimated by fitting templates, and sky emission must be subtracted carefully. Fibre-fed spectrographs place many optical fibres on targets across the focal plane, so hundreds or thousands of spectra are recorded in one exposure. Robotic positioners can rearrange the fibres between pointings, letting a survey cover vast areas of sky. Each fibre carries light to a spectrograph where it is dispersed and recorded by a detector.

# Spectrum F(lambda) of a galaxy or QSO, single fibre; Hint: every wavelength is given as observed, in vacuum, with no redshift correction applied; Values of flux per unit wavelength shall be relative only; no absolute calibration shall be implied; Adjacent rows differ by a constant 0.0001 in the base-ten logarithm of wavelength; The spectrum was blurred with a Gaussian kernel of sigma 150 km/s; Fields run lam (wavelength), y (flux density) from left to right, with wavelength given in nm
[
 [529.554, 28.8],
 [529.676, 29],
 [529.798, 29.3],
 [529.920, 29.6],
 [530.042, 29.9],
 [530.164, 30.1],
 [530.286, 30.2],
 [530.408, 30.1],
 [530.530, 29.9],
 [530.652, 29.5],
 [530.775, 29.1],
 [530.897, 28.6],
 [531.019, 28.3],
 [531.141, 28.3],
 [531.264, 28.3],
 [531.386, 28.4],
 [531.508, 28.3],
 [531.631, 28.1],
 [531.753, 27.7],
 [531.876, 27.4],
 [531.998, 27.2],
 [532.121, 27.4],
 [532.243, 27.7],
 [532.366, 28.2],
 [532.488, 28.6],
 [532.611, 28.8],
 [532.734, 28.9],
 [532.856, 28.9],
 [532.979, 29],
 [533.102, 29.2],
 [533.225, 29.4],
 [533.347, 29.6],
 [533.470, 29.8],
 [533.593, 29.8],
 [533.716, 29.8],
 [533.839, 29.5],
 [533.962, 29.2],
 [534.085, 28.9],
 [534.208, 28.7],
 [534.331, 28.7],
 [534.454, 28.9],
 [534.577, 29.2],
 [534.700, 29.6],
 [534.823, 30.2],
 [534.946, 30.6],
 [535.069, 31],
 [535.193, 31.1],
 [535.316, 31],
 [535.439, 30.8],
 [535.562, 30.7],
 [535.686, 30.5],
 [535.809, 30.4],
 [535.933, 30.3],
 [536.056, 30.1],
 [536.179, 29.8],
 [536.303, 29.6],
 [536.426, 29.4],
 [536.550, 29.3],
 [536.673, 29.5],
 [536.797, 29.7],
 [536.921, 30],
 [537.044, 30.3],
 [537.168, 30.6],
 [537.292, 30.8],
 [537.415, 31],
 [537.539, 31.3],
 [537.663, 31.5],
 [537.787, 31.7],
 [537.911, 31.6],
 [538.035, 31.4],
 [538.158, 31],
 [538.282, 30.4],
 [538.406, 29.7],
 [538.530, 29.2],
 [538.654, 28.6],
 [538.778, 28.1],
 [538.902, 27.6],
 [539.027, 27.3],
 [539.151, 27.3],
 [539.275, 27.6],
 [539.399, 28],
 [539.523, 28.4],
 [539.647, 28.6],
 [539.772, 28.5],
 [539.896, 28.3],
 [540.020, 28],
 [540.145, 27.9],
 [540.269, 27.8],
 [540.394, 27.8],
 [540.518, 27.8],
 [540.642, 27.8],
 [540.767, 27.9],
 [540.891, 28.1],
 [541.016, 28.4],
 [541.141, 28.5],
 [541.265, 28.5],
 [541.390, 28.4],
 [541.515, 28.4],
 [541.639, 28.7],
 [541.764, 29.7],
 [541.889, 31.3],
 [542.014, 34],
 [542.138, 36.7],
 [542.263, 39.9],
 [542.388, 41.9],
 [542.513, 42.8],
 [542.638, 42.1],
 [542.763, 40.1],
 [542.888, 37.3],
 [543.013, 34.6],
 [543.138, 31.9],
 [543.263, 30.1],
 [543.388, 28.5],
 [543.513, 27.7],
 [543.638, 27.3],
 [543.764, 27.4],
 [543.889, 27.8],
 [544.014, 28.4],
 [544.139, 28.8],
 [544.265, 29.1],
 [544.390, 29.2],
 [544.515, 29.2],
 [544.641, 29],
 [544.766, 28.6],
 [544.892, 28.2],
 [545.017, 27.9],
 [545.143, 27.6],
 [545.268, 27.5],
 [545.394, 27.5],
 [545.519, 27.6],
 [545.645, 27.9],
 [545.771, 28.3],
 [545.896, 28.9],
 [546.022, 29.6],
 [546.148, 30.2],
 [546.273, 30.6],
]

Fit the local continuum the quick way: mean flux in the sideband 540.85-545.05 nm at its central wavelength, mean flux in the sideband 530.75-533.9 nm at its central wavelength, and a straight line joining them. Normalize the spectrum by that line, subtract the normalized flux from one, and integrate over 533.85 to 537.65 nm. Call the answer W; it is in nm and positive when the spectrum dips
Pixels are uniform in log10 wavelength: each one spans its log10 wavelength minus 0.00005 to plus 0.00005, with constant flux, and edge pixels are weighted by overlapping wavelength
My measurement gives -0.07 nm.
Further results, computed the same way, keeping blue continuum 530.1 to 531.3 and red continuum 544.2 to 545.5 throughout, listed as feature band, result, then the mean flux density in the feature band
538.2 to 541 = 0.04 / 28.2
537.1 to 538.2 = -0.09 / 31.2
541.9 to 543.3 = -0.43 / 37.3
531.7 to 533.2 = 0.04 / 28.3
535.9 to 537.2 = -0.04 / 29.9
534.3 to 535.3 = -0.03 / 30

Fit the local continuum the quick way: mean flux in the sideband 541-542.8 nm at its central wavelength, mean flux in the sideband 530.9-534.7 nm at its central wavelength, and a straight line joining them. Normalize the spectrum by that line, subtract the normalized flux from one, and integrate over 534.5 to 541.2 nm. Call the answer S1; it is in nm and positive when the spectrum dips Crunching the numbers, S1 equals 0.446 nm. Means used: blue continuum 28.7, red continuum 34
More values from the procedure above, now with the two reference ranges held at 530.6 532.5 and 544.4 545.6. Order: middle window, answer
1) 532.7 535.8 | -0.17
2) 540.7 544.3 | -0.48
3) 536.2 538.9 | -0.19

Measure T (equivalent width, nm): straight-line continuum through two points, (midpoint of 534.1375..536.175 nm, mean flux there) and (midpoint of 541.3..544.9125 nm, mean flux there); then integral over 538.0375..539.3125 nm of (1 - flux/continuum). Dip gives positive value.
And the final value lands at 0.09 nm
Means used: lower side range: 30.1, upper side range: 32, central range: 28.8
